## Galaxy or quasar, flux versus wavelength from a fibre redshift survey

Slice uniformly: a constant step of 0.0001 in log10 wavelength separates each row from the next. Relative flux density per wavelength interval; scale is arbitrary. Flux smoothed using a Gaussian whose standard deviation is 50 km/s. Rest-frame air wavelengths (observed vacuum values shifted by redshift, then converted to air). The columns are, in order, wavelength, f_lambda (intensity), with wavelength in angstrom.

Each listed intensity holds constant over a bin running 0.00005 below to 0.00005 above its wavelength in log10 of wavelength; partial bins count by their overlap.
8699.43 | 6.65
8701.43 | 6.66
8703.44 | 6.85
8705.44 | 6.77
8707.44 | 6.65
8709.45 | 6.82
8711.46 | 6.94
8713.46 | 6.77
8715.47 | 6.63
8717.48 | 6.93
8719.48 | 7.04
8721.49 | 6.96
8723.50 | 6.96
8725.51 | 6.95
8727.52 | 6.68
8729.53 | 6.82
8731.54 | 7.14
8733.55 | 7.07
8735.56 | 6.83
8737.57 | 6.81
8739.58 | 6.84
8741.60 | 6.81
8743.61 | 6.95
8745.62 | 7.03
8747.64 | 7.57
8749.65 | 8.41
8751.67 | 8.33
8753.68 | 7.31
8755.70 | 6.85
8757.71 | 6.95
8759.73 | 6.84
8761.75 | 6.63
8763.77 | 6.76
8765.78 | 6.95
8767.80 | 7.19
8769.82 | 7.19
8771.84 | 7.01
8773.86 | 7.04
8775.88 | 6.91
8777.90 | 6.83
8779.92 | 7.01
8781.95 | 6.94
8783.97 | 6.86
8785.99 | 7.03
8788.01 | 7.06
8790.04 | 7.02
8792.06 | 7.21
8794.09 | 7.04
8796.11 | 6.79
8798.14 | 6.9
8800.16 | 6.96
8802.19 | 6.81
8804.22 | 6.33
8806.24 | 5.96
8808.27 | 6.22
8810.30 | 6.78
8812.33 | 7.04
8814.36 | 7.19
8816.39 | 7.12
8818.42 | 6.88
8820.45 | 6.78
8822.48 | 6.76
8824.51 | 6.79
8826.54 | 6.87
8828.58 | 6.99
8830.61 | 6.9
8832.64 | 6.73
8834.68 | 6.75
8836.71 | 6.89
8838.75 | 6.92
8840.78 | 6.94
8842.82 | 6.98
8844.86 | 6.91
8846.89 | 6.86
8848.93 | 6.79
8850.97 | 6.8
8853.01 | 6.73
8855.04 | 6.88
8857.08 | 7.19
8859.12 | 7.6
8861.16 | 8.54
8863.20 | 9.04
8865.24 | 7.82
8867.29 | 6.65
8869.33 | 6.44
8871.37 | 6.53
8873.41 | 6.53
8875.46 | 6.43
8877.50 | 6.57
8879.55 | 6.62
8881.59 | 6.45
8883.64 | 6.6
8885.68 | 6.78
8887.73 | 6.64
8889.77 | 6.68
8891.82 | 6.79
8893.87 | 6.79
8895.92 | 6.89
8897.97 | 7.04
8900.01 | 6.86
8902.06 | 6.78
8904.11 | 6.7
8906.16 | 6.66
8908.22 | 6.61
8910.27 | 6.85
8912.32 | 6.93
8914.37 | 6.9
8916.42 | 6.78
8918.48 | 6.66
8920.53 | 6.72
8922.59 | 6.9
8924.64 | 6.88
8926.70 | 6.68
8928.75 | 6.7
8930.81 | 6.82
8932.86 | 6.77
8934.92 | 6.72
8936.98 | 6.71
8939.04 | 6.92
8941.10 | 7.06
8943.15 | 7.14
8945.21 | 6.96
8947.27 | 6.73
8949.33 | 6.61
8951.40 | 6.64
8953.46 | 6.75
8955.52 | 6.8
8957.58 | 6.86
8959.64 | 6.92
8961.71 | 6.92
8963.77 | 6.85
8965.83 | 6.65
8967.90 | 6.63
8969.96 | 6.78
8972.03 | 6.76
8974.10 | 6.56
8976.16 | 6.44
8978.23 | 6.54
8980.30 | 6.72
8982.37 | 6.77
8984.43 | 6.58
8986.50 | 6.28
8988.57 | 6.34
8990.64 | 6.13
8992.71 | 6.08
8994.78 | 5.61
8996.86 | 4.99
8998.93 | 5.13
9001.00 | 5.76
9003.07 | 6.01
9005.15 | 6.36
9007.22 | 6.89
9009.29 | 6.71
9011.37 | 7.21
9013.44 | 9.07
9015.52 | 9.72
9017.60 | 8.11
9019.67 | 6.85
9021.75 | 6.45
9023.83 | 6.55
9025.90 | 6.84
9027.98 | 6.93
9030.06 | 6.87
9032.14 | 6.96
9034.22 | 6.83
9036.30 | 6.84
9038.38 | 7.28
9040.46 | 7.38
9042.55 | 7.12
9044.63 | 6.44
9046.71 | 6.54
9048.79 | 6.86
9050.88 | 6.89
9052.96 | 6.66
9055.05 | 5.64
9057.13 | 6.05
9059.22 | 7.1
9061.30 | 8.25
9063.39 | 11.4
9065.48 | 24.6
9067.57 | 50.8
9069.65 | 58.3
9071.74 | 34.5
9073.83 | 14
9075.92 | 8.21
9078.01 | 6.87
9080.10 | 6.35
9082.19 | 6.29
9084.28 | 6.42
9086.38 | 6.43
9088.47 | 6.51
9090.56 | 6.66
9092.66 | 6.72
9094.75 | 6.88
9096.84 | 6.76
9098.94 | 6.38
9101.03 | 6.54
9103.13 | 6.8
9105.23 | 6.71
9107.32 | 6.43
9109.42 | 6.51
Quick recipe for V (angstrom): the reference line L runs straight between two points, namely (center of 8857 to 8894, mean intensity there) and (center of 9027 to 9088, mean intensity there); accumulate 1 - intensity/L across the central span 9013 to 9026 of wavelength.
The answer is 3.94 angstrom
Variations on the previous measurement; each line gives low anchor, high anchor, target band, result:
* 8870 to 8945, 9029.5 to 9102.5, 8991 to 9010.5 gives 7.1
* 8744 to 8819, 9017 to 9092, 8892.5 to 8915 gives 5.1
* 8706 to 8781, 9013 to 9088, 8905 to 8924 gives 5.2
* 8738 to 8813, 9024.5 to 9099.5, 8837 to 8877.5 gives 5.3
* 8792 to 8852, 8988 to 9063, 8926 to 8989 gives 0.7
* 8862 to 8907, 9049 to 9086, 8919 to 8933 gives 3.2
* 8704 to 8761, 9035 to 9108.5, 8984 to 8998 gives 5.7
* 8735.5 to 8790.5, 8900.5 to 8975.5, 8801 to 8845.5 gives 1.1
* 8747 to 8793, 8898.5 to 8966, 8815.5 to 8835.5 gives 0.5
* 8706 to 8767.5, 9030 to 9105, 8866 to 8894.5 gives 7.0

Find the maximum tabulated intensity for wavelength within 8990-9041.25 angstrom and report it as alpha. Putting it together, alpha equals 9.72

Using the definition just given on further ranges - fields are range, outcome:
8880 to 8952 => 7.14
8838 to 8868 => 9.04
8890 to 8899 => 7.04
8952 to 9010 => 6.92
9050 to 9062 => 8.25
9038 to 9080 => 58.3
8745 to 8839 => 8.41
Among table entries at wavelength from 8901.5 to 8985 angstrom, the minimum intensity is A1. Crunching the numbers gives 6.44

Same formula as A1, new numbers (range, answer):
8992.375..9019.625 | 4.99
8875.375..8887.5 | 6.43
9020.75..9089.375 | 5.64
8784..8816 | 5.96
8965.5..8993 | 6.08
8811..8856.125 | 6.73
